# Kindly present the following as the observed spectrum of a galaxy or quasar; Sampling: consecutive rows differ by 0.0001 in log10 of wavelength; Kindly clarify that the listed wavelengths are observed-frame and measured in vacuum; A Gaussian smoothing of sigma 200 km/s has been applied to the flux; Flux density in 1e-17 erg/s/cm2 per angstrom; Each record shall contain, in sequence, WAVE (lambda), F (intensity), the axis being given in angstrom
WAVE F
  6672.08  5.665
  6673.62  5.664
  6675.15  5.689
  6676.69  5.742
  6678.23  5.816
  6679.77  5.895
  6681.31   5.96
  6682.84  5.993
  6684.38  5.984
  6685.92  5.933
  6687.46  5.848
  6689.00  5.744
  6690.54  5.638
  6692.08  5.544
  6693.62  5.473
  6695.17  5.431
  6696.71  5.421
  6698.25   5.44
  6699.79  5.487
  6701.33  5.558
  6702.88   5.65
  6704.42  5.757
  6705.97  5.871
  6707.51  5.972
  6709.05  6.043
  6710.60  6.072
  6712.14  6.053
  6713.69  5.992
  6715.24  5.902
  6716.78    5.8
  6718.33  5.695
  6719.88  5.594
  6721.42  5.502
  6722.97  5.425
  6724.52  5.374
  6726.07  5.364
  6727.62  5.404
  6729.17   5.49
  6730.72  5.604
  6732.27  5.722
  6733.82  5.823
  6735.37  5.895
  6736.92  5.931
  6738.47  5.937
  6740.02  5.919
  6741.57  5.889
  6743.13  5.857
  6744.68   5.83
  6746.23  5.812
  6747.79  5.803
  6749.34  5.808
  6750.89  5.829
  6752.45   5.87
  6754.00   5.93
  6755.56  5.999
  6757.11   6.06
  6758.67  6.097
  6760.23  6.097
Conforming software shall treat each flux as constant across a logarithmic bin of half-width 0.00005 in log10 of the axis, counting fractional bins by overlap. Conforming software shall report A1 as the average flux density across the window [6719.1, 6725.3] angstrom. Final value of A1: 5.47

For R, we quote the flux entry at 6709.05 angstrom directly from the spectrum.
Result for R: 6.043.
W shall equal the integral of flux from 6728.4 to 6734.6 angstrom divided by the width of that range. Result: 5.66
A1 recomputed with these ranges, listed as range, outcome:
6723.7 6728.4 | 5.38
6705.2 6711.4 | 6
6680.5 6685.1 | 5.99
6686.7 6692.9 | 5.69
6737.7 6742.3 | 5.92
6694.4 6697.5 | 5.43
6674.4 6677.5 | 5.71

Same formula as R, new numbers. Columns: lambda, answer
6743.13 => 5.857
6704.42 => 5.757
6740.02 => 5.919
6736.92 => 5.931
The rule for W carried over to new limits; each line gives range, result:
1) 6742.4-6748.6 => 5.83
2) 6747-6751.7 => 5.81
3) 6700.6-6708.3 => 5.76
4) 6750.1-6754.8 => 5.88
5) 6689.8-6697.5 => 5.5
